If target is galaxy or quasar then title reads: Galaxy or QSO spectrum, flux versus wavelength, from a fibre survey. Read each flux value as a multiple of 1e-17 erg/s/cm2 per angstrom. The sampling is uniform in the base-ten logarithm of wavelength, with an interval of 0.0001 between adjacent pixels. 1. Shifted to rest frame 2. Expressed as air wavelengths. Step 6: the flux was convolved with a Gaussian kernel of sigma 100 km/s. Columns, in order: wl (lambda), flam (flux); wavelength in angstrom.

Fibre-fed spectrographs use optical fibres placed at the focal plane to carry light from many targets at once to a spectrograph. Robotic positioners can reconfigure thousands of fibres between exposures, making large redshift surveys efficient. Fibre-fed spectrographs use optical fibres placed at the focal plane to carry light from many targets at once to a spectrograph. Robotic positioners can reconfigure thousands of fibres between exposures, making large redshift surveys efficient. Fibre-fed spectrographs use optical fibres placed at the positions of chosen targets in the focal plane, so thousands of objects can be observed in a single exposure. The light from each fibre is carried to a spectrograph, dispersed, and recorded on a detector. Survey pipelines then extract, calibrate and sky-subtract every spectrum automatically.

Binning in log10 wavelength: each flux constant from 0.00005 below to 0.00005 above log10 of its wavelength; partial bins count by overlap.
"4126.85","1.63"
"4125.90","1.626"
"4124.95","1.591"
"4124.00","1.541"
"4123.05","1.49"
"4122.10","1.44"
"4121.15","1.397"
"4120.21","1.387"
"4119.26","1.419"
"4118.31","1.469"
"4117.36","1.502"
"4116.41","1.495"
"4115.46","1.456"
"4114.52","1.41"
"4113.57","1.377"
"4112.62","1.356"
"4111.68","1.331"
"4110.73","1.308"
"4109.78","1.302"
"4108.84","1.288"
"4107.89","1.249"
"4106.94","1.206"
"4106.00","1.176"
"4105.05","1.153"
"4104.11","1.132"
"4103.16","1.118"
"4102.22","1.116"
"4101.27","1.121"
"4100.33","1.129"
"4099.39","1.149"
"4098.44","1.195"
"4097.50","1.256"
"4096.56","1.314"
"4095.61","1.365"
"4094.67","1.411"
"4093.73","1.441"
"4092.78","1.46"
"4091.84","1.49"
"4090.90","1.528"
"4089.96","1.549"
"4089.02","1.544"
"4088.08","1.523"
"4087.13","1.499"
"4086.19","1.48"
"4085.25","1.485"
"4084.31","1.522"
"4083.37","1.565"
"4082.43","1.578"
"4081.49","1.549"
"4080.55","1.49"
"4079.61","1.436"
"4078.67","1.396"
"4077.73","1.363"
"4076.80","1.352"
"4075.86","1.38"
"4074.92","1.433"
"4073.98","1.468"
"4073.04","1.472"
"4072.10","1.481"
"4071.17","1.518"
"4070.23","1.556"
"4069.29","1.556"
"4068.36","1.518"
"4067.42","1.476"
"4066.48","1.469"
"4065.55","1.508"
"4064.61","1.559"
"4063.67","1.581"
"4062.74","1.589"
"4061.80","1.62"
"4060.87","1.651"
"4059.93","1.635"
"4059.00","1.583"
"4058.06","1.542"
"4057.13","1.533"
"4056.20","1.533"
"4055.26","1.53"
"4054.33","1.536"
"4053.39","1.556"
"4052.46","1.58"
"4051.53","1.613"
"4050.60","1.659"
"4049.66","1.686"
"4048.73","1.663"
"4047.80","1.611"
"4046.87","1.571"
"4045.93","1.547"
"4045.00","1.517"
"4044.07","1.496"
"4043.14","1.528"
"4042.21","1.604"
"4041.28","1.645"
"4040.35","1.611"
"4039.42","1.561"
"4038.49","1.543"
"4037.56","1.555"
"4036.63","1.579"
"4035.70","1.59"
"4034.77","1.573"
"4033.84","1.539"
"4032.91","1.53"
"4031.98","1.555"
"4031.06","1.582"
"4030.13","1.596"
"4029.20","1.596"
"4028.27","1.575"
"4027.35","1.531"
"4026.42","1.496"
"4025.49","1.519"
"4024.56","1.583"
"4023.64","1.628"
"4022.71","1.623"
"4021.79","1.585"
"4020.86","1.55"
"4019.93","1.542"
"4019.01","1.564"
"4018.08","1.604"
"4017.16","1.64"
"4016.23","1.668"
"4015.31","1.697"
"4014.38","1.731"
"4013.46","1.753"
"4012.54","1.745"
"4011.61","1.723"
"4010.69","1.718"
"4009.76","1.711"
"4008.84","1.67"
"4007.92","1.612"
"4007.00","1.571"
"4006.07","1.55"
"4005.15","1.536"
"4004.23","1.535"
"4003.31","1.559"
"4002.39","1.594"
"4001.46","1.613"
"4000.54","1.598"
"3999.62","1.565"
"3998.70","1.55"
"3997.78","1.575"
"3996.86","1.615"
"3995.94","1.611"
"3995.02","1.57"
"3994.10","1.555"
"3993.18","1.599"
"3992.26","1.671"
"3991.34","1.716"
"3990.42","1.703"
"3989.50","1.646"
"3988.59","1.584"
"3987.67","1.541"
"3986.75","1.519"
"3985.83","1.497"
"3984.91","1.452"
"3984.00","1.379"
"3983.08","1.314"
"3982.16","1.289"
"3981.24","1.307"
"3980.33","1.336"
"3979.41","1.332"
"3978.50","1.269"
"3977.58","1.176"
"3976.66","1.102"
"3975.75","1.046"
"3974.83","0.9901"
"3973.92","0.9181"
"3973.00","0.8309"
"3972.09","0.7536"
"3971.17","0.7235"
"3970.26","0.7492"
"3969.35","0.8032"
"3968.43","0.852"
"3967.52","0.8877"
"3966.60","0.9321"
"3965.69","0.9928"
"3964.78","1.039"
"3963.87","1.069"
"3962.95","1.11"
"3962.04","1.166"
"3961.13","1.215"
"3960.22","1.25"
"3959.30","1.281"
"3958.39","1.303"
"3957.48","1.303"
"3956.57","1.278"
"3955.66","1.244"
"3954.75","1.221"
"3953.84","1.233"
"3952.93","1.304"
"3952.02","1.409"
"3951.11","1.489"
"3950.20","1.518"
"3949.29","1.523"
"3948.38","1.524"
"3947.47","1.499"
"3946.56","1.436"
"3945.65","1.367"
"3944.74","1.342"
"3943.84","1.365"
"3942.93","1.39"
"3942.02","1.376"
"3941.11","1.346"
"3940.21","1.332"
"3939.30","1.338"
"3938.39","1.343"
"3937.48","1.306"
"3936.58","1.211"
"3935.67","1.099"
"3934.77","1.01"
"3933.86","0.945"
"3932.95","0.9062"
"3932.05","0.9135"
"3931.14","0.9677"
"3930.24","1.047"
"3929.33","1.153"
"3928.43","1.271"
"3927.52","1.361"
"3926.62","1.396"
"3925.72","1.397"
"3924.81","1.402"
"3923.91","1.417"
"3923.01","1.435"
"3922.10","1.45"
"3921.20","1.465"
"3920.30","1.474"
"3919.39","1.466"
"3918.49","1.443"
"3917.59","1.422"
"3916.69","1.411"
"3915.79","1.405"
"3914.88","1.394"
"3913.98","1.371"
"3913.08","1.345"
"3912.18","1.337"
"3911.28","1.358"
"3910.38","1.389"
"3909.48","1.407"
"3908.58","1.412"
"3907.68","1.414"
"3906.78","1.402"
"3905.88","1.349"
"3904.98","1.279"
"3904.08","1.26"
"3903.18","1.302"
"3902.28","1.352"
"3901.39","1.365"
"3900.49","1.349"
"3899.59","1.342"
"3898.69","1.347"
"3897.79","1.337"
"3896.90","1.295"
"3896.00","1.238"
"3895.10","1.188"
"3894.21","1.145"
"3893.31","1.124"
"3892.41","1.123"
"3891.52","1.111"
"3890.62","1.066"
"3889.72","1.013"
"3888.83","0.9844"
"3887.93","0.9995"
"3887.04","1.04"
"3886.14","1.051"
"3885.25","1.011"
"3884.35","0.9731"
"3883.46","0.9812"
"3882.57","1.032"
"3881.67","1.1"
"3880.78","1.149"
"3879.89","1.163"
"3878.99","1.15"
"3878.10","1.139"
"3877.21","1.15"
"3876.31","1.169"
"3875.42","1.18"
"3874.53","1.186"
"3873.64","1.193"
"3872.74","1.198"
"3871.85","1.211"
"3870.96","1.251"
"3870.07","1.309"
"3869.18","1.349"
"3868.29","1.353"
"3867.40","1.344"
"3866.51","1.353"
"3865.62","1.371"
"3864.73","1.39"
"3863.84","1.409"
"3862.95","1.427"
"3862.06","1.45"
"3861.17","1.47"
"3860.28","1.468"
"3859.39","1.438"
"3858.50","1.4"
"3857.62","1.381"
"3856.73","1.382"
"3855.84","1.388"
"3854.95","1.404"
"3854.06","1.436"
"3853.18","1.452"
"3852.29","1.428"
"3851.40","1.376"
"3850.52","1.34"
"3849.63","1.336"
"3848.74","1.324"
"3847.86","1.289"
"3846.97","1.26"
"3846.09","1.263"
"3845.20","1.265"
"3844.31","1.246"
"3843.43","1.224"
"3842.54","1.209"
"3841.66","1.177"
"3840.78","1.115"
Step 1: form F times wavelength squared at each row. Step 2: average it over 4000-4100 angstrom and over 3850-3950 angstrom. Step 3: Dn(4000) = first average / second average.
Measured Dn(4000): 1.29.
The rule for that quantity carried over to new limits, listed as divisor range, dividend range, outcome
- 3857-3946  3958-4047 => 1.20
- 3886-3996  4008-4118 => 1.25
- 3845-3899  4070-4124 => 1.25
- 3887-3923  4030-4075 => 1.29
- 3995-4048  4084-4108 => 0.87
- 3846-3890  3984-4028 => 1.37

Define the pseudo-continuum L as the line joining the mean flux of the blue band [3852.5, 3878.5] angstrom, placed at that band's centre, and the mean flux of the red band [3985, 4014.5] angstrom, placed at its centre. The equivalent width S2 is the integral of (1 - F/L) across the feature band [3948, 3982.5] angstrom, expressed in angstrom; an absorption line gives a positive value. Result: 8.7 angstrom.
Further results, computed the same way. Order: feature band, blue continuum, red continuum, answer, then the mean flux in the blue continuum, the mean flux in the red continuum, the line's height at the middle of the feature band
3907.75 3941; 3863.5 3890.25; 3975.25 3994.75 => -0.5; 1.17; 1.43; 1.29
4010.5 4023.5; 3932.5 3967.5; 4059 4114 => -3.1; 1.26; 1.41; 1.33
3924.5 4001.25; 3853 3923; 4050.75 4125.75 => 3.5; 1.29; 1.44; 1.34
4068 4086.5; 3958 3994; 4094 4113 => -3.7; 1.22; 1.24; 1.23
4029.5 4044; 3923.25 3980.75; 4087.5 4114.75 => -3.6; 1.19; 1.31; 1.26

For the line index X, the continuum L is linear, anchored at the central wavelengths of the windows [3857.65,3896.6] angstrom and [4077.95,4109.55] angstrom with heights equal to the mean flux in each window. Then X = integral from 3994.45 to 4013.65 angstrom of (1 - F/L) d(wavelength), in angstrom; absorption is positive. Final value -4.7 angstrom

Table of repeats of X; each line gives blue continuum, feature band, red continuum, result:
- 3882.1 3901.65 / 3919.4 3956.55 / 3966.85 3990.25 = -4.7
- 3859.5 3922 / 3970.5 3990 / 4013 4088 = 2.7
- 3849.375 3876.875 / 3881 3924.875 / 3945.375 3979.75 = -0.1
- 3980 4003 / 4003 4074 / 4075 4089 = -3.7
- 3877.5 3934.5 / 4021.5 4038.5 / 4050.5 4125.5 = -2.4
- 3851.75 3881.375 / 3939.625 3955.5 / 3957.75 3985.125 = -3.4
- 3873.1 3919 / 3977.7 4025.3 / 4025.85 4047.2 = -2.8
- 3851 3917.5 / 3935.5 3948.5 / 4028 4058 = 0.3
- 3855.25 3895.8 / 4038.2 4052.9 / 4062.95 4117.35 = -2.5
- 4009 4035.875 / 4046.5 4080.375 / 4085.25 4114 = -1.7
